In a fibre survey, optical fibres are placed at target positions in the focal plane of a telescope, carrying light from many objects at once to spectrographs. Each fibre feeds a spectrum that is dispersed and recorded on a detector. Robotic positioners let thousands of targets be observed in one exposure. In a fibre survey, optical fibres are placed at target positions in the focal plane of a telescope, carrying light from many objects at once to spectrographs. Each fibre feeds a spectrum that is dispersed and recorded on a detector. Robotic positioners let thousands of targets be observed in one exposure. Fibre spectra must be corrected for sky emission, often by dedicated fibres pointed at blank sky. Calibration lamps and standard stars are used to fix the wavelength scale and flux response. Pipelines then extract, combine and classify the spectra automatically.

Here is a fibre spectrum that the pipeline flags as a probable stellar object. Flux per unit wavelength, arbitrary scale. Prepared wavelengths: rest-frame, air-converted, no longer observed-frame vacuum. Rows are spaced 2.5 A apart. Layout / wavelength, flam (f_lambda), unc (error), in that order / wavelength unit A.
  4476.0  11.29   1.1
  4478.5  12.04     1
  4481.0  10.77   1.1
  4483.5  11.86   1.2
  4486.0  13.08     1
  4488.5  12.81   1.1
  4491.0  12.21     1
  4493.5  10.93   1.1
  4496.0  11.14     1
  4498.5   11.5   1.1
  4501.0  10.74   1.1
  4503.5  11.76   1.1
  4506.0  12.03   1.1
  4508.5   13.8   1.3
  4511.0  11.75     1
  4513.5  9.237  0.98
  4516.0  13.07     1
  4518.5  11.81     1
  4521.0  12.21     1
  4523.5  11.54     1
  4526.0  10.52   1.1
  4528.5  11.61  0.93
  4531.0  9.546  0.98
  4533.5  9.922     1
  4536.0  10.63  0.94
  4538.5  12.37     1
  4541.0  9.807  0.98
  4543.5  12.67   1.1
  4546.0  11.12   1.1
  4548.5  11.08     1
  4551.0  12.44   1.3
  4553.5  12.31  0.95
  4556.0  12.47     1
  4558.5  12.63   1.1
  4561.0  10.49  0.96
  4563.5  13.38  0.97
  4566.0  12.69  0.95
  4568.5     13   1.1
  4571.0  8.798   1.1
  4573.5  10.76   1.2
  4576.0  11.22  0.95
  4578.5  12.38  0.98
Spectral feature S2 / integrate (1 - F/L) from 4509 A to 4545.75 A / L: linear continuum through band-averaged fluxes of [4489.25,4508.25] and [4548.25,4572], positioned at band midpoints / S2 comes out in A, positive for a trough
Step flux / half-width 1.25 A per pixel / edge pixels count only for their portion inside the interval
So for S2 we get 1.7 A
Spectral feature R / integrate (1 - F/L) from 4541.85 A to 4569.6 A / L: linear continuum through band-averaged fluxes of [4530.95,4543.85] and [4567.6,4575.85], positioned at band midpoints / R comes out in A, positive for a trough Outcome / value -3.48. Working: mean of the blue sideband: 10.8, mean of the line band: 12.2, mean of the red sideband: 10.8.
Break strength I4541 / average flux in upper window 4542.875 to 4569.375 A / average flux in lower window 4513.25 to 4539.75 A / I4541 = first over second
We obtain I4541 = 1.1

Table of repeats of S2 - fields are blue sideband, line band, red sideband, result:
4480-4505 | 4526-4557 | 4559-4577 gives 0.8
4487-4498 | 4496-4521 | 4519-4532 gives -0.6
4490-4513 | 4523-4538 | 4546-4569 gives 1.6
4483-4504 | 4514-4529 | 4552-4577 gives 0.1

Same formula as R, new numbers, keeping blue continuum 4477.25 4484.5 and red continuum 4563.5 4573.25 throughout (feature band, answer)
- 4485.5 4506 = -0.31 A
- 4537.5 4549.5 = 0.24 A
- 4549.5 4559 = -0.63 A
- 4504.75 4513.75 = -0.31 A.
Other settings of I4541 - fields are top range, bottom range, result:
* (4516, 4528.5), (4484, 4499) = 0.98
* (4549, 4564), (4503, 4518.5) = 1.02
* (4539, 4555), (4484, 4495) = 0.95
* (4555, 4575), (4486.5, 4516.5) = 1.00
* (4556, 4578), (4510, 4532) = 1.04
